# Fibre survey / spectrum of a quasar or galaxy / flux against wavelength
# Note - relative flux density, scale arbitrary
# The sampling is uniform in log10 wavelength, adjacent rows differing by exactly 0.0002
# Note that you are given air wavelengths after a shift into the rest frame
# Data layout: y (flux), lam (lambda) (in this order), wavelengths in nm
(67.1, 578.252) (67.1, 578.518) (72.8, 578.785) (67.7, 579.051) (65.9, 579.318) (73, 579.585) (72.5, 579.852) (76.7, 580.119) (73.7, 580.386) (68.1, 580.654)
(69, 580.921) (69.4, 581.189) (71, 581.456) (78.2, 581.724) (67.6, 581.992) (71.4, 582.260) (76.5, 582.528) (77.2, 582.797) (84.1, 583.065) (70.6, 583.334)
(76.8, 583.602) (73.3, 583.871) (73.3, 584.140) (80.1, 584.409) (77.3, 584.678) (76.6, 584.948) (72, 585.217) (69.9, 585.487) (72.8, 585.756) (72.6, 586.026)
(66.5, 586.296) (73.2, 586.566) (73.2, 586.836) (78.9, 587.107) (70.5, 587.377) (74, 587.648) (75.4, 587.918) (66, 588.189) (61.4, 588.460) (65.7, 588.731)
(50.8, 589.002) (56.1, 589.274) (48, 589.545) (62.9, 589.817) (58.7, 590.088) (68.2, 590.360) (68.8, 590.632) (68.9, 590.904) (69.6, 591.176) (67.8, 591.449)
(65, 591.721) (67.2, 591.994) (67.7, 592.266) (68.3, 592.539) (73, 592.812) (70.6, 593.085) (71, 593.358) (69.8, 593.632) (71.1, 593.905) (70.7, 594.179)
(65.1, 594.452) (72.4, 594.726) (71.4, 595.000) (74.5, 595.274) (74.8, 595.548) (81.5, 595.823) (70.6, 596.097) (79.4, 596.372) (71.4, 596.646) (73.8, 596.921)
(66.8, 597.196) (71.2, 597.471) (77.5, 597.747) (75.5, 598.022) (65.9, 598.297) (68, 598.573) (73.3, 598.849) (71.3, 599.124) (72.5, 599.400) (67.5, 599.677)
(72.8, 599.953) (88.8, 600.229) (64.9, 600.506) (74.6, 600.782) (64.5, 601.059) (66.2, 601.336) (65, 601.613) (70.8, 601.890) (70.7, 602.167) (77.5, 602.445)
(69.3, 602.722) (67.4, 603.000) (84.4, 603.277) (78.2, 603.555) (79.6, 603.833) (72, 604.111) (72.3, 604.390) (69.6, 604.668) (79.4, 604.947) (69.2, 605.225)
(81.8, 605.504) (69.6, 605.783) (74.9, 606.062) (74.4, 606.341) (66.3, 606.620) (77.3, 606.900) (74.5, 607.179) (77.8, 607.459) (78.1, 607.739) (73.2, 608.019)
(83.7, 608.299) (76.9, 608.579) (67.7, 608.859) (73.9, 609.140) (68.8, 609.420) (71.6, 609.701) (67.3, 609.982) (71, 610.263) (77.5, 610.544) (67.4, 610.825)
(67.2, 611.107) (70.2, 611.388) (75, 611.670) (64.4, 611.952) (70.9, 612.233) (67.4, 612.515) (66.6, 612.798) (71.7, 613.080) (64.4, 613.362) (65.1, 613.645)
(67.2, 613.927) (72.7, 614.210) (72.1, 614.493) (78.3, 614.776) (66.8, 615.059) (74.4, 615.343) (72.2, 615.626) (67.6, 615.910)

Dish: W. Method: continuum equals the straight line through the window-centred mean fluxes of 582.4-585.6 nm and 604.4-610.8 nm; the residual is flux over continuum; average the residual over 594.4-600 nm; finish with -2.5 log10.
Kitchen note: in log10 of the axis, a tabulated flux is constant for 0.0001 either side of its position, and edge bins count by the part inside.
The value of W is 0.03 mag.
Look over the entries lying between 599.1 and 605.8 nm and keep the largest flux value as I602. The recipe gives 88.8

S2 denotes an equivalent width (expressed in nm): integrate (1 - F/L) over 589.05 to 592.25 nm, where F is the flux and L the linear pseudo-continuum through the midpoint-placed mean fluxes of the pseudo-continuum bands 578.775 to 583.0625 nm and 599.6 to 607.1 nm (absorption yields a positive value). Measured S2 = 0.40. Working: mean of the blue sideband 72.3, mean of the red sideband 73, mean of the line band 63.5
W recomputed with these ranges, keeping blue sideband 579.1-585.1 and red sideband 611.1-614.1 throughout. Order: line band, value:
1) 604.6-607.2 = -0.07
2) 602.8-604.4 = -0.09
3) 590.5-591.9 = 0.06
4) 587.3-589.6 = 0.15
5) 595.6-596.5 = -0.08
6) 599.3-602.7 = -0.01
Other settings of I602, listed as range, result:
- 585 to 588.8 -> 78.9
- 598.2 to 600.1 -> 73.3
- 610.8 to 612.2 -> 75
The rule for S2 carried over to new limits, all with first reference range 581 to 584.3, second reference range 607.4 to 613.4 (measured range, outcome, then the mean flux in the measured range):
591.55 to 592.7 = 0.09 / 67.2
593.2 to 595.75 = 0.05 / 71.4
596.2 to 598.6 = 0.01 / 72.3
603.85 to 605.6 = -0.05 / 74.2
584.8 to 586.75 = 0.05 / 72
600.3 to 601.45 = 0.06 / 68.8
